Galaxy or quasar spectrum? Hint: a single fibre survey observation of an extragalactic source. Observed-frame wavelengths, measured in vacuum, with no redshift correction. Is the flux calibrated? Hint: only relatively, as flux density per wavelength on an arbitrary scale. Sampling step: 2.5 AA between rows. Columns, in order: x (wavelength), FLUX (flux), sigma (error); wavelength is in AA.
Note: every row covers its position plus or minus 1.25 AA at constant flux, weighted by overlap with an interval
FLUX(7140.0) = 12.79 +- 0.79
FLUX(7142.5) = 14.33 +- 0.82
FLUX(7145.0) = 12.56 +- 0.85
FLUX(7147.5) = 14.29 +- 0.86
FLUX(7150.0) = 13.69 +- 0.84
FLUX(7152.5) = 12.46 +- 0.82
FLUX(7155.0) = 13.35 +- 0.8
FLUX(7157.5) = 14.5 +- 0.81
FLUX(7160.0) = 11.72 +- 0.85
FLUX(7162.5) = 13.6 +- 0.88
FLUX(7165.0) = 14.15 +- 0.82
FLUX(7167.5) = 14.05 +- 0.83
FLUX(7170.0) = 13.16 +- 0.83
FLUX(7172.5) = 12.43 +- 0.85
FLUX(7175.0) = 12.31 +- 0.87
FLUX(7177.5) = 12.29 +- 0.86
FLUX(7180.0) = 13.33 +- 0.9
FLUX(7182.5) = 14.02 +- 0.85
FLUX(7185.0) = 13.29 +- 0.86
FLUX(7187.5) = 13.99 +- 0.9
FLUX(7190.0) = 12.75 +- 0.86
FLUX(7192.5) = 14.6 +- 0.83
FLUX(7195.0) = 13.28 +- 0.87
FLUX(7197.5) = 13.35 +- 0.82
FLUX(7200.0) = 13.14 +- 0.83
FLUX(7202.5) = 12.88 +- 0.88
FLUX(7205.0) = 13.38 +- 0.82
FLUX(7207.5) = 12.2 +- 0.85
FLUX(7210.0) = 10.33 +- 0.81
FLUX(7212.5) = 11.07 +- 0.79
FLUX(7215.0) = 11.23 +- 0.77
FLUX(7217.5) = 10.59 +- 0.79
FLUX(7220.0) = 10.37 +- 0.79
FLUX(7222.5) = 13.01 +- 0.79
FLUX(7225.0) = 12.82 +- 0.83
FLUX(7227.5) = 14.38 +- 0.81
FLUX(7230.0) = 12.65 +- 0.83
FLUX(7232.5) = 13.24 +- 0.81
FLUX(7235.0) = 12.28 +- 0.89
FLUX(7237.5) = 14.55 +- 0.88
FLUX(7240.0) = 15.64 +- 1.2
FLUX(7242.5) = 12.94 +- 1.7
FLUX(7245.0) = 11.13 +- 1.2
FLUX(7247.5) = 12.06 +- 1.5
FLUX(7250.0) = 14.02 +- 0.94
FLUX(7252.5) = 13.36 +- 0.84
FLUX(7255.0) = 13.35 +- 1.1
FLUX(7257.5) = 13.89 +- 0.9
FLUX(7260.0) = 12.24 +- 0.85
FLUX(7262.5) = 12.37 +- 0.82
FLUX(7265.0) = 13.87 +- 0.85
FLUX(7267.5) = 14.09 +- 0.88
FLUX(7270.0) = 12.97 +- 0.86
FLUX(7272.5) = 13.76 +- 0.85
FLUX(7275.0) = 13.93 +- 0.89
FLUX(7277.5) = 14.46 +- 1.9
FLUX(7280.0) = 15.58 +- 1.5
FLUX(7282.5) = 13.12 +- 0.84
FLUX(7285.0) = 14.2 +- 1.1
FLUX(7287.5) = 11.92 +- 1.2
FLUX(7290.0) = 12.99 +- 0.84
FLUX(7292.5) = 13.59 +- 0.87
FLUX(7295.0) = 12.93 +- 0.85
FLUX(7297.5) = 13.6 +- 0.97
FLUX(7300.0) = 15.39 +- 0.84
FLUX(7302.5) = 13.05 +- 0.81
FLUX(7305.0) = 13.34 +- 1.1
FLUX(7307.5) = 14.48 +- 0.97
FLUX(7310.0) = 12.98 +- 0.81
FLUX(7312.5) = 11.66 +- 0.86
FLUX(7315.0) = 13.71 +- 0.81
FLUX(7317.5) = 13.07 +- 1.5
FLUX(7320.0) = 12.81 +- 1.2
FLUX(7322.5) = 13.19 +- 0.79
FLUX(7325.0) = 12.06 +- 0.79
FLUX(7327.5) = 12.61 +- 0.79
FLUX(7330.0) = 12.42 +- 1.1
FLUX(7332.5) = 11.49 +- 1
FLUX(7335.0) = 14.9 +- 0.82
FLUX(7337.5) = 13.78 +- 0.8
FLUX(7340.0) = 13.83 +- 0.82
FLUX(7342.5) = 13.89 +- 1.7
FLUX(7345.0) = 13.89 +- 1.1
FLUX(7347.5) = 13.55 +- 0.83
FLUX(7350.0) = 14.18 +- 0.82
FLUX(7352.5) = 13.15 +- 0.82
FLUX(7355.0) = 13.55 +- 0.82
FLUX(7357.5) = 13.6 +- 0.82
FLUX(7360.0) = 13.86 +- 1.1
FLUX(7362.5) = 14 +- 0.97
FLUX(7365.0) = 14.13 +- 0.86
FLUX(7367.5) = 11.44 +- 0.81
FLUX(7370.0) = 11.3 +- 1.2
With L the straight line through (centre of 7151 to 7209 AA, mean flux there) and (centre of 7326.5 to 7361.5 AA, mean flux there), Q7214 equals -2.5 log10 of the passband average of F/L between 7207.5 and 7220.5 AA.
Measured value 0.22 mag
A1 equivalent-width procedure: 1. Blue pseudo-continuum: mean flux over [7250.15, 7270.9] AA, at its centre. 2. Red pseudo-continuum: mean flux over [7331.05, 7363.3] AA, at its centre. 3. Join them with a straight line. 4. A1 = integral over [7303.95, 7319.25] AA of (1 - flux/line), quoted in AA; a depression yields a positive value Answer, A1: 0.4 AA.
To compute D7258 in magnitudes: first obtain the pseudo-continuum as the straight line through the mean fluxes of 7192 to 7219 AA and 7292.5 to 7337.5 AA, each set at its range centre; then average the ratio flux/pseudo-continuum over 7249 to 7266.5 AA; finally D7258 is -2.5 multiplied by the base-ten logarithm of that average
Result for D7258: -0.05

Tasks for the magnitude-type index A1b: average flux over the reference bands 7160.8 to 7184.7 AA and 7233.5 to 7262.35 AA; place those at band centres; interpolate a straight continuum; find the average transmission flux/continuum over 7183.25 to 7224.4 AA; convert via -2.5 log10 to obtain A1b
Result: 0.061 mag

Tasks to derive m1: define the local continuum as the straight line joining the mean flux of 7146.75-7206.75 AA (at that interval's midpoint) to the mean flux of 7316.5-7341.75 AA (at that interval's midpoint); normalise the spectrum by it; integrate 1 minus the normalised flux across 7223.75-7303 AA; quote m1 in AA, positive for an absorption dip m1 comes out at -1.8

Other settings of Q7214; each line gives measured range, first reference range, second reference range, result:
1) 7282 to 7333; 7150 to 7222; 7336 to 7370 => 0.02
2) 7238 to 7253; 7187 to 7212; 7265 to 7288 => 0.02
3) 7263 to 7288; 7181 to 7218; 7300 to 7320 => -0.06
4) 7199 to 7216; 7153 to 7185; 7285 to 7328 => 0.10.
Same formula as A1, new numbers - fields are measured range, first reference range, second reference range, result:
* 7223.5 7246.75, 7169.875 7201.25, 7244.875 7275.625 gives -0.1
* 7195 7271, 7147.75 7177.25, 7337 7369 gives 3.2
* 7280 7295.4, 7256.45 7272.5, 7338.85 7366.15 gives 0.1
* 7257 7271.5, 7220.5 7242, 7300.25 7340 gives 0.1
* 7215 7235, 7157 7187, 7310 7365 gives 1.4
